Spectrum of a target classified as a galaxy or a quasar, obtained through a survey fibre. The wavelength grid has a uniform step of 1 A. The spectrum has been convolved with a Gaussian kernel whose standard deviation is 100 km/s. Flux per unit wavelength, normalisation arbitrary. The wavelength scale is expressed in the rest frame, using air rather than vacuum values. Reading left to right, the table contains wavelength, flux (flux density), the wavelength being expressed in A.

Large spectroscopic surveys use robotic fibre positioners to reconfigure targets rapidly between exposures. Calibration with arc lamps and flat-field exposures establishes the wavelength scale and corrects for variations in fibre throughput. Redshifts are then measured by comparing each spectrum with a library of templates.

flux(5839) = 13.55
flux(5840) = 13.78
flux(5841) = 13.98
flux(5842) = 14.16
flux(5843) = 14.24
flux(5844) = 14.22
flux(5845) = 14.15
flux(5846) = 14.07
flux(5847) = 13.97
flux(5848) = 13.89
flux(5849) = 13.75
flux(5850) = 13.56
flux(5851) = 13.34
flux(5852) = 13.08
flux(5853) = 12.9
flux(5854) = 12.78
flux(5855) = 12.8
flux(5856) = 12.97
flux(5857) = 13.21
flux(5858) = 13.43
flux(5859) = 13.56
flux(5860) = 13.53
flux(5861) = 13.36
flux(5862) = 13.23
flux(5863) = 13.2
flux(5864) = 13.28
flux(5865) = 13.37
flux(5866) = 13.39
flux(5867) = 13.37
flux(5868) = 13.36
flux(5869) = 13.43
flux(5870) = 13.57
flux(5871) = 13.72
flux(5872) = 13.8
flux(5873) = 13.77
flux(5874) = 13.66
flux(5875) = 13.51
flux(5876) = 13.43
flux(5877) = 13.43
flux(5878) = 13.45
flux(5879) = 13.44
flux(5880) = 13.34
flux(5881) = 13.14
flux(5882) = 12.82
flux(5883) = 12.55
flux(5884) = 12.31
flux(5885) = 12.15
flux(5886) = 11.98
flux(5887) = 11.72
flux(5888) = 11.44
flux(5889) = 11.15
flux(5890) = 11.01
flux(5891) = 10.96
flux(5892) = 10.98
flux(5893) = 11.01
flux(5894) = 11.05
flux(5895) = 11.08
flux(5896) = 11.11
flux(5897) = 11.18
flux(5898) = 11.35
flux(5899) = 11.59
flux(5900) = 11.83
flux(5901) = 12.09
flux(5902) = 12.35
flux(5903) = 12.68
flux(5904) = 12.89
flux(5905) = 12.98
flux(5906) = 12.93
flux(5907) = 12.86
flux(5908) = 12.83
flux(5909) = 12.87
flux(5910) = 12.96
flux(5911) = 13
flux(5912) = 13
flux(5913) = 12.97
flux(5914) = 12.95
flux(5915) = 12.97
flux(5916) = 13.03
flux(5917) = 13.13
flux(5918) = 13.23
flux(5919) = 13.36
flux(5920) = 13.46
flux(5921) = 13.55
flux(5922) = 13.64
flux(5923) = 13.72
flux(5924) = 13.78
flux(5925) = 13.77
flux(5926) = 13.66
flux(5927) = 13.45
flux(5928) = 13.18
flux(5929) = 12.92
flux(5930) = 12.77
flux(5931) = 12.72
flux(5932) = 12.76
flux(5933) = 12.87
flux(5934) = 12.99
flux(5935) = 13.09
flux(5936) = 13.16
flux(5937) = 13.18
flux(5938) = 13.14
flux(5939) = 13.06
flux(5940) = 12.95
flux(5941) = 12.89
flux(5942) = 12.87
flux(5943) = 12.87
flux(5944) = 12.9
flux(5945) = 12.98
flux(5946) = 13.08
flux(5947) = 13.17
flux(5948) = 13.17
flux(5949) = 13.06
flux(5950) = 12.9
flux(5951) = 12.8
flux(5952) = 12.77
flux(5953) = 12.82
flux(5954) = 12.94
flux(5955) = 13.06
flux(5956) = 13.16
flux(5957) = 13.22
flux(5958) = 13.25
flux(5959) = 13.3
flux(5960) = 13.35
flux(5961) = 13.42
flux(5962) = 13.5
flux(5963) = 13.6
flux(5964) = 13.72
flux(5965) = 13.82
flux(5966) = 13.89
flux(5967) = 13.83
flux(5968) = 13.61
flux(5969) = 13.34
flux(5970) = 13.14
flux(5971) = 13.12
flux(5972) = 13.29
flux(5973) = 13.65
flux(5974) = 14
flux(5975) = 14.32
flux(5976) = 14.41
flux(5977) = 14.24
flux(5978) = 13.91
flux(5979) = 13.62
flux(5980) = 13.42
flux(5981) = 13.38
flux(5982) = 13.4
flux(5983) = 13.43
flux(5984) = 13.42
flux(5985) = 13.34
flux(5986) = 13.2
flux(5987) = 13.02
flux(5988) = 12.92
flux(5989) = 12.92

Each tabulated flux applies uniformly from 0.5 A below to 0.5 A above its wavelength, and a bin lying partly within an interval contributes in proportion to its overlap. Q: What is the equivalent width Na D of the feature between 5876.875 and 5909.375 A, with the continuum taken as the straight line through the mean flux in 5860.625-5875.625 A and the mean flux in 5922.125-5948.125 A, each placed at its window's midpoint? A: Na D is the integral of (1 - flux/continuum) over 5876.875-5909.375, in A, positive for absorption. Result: 3.0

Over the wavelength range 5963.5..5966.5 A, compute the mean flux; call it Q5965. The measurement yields 13.8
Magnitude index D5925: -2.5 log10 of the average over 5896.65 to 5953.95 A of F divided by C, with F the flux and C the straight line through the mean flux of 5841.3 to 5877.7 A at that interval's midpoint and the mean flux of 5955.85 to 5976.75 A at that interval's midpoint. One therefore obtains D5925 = 0.05 mag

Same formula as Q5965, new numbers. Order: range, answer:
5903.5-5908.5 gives 12.9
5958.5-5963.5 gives 13.4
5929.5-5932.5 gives 12.8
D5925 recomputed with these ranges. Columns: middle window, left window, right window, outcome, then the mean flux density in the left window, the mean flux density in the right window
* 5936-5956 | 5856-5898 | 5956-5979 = 0.034 mag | 12.7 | 13.6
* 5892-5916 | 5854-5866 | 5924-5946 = 0.075 mag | 13.3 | 13.1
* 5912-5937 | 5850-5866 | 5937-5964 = -0.006 mag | 13.2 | 13.1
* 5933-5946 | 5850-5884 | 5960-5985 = 0.043 mag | 13.3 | 13.6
